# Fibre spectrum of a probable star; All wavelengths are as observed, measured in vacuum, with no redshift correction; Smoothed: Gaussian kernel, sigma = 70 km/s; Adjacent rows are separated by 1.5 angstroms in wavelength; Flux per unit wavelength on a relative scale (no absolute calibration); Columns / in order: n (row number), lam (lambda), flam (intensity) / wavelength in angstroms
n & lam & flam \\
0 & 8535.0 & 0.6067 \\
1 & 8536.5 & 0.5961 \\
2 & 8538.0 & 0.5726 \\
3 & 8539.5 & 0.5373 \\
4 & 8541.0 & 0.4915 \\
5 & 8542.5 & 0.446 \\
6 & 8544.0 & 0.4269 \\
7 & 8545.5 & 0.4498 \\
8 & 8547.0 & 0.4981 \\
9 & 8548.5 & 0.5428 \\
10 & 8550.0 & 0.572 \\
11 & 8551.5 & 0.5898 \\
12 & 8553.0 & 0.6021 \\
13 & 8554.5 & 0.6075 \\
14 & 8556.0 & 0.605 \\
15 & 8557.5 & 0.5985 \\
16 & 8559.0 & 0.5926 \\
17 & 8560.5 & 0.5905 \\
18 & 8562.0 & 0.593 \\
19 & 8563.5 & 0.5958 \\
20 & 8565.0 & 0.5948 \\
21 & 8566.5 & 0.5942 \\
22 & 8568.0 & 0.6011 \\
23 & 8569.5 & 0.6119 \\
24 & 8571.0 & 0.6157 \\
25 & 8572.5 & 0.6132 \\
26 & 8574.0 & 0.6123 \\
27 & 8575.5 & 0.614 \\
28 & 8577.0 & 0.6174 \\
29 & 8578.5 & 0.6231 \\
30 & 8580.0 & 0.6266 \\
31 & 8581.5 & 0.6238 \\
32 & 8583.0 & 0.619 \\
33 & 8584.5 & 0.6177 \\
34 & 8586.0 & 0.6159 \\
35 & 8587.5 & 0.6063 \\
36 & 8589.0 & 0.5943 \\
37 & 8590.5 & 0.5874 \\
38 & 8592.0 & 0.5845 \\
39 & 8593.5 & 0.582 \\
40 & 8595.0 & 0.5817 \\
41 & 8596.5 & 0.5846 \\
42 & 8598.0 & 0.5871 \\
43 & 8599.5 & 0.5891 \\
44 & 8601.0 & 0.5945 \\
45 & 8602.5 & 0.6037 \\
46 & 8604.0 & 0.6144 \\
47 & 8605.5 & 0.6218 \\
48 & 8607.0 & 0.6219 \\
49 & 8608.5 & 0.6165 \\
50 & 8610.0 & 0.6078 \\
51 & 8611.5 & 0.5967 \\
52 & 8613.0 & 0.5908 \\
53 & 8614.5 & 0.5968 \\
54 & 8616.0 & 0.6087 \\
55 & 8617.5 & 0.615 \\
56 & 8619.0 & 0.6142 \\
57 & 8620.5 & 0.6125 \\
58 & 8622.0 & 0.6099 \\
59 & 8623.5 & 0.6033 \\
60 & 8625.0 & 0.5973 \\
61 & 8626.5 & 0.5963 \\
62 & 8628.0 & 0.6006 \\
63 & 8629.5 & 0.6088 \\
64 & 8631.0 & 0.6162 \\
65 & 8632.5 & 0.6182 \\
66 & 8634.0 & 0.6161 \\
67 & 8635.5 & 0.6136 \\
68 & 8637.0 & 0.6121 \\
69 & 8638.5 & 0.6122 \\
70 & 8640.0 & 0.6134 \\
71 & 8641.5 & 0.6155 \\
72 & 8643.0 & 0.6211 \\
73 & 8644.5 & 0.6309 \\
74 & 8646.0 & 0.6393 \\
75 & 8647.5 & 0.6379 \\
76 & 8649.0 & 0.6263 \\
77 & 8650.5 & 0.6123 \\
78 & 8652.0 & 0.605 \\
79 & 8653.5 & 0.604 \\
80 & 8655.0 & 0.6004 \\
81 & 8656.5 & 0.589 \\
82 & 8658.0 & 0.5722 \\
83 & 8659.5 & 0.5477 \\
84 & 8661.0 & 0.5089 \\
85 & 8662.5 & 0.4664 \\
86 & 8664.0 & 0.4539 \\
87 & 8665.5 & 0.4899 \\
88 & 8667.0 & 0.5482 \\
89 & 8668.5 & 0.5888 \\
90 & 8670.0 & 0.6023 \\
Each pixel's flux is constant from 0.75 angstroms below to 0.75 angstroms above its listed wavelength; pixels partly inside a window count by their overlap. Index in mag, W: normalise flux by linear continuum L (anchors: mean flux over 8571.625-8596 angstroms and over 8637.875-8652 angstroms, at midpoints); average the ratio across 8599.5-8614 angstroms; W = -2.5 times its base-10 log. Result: 0.01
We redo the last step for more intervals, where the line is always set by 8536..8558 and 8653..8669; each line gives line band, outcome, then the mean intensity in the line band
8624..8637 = -0.13 mag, 0.609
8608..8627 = -0.12 mag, 0.605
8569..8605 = -0.12 mag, 0.605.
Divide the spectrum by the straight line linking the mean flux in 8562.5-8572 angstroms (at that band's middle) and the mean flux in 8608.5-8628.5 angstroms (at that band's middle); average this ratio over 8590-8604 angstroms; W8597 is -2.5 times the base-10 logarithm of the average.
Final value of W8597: 0.03 mag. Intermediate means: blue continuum 0.602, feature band 0.59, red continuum 0.604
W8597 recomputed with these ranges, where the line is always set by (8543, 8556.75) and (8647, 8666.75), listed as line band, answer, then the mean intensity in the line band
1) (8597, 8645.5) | -0.10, 0.609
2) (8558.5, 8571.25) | -0.10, 0.598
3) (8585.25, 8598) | -0.08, 0.592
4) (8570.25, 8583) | -0.13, 0.618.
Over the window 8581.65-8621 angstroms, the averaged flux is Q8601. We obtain 0.603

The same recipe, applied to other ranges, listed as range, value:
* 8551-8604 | 0.602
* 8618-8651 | 0.615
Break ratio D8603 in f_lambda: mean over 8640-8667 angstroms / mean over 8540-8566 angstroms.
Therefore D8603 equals 1.04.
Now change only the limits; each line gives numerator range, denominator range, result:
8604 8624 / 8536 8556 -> 1.14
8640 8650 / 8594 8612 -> 1.04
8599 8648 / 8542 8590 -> 1.04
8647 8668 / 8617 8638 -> 0.92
